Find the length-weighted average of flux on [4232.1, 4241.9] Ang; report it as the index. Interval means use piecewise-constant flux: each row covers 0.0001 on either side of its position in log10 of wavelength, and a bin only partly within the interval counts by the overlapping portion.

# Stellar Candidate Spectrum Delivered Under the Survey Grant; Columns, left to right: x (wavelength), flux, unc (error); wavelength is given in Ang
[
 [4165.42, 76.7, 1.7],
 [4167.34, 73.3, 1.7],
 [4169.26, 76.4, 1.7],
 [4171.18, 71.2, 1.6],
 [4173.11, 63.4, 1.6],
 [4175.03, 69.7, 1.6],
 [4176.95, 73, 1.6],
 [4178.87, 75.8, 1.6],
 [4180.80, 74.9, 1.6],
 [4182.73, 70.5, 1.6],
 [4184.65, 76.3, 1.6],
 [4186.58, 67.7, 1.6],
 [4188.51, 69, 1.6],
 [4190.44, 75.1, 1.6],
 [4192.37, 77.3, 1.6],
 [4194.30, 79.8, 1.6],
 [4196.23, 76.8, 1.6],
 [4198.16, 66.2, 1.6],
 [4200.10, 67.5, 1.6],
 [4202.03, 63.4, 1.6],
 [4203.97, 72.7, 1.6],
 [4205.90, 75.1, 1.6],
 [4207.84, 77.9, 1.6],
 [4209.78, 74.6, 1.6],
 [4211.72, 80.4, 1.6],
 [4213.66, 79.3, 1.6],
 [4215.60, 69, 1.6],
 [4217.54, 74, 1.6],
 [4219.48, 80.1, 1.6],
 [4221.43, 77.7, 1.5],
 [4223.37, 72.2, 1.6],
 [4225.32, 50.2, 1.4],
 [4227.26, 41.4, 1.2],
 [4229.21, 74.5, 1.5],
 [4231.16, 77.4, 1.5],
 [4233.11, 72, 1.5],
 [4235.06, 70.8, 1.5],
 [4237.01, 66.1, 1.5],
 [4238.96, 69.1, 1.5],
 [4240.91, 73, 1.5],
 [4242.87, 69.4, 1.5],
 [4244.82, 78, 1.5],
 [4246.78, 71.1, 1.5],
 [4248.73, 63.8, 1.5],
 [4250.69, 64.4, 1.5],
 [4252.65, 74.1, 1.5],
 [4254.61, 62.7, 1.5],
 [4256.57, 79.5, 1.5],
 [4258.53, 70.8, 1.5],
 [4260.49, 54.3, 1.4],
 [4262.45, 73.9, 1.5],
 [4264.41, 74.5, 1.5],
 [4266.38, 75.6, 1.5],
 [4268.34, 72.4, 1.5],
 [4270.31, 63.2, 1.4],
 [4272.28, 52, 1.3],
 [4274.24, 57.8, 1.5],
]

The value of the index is 70.2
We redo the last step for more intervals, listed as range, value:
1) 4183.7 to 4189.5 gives 70.9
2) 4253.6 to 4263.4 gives 68.3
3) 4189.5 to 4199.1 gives 75.1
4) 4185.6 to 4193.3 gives 72.2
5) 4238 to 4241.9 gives 71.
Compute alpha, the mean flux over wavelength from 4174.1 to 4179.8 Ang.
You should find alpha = 72.9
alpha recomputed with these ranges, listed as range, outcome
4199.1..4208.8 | 71.3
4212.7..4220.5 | 75.6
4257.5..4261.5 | 62.9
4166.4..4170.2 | 74.8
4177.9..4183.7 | 73.8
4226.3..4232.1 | 64.4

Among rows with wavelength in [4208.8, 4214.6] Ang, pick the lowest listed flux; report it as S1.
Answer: 74.6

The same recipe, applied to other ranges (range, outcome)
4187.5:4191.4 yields 69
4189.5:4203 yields 63.4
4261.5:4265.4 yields 73.9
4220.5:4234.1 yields 41.4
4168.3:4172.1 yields 71.2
